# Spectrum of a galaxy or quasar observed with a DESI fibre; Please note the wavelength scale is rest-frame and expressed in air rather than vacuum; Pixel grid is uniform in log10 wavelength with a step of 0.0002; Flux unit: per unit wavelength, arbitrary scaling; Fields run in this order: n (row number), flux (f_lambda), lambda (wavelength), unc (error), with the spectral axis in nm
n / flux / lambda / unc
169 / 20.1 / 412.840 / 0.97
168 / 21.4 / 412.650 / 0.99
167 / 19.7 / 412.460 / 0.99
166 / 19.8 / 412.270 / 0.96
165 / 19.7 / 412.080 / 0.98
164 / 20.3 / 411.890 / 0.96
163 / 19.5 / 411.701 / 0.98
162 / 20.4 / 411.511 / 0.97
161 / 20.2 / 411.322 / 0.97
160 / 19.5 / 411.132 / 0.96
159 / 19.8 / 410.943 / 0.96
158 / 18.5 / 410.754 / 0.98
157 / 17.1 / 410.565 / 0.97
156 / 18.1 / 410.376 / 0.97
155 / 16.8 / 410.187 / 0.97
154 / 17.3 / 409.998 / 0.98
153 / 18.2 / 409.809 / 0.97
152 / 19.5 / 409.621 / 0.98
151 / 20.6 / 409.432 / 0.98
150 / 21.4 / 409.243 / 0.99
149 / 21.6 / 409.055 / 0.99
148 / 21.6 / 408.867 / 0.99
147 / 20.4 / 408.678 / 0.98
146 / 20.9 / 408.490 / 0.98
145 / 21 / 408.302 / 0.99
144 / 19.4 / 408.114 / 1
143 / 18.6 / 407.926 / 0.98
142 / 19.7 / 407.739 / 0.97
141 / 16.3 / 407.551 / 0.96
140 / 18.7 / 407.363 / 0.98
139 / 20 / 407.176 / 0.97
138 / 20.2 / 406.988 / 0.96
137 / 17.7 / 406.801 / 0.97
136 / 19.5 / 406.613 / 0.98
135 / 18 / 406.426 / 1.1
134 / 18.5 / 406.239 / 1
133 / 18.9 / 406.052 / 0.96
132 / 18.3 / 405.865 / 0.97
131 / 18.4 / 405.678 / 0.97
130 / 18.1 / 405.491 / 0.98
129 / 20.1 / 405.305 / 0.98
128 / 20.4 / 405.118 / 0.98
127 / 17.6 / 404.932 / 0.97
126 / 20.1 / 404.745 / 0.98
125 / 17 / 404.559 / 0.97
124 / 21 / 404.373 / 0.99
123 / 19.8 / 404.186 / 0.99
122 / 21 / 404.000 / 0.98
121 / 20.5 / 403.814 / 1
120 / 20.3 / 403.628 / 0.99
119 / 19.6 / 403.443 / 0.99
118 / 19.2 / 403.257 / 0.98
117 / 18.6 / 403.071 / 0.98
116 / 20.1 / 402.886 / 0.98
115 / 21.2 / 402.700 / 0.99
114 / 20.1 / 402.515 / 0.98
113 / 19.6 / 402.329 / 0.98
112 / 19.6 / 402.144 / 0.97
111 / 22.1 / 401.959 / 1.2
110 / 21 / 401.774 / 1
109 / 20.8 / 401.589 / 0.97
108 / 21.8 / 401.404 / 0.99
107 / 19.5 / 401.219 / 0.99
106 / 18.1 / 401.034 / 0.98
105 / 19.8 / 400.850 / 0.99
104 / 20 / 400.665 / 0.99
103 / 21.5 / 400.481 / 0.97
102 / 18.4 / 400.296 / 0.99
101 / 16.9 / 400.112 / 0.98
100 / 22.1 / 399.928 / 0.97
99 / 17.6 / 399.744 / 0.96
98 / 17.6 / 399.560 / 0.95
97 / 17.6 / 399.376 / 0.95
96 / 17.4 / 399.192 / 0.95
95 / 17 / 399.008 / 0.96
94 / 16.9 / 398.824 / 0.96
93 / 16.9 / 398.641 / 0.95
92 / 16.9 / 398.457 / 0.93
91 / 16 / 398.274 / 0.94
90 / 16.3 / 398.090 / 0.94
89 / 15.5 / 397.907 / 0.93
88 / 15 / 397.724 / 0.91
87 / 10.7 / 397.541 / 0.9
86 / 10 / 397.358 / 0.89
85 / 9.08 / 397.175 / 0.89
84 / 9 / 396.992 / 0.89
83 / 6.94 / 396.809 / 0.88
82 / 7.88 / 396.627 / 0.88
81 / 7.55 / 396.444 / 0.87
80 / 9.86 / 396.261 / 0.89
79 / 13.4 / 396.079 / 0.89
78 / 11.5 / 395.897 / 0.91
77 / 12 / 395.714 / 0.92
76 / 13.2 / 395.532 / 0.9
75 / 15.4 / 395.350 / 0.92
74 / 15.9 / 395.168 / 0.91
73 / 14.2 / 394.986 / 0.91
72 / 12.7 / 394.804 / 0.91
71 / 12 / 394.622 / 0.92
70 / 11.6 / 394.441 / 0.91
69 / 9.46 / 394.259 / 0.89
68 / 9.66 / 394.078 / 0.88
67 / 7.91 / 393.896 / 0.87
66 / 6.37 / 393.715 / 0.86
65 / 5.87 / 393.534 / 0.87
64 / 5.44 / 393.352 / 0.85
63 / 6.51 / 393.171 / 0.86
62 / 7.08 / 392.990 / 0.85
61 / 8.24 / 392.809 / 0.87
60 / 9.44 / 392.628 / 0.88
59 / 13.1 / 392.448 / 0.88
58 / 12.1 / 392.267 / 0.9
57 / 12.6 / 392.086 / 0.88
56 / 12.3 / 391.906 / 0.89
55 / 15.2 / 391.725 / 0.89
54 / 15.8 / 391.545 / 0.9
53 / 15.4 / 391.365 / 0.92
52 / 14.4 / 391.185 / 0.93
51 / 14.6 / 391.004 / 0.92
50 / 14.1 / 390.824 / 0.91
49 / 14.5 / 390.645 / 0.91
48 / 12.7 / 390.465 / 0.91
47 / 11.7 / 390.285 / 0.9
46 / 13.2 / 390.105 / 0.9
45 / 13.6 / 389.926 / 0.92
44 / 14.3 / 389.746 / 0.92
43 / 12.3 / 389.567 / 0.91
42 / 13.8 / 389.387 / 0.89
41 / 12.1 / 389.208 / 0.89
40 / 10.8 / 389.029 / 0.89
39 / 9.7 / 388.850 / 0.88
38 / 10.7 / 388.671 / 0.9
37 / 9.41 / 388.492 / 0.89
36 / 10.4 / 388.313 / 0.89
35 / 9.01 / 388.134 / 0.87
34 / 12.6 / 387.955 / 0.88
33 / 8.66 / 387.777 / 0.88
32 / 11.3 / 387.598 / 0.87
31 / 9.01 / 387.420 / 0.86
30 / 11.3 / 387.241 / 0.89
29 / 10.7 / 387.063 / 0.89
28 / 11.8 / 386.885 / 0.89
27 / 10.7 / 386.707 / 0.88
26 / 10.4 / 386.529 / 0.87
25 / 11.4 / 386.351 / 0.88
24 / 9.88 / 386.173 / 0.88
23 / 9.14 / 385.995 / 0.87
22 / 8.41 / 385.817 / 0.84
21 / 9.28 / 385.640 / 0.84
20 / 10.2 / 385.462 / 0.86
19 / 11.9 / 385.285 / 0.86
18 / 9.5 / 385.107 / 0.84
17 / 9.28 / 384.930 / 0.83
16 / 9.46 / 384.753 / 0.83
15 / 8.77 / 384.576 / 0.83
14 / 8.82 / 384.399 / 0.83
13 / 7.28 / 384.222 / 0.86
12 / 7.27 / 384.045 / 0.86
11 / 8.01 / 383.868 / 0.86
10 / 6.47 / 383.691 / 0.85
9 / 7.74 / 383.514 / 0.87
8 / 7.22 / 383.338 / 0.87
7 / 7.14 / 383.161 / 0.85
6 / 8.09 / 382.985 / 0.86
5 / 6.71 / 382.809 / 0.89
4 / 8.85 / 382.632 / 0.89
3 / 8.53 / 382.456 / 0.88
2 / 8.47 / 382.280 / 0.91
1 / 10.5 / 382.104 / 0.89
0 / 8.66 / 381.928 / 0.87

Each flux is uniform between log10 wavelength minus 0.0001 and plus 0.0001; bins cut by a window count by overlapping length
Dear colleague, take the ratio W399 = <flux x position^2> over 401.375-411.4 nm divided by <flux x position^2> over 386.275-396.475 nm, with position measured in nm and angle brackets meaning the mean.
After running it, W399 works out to 1.84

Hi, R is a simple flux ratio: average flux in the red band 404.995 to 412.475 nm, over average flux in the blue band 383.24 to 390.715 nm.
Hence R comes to 1.87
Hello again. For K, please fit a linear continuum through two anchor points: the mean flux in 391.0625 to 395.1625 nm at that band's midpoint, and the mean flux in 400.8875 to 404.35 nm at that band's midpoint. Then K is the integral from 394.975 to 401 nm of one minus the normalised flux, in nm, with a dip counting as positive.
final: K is 0.39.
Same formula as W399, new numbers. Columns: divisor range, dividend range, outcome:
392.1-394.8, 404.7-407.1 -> 2.20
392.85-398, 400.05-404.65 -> 1.98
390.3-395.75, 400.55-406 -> 1.79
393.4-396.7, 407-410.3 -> 1.92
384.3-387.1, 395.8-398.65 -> 1.27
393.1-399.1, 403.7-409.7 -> 1.76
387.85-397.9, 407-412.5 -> 1.86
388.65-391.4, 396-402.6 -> 1.32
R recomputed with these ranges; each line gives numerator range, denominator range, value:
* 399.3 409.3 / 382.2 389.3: 2.08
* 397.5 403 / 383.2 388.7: 1.95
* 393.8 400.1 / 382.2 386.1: 1.58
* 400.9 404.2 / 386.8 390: 1.80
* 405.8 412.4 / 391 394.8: 1.81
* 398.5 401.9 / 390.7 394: 1.73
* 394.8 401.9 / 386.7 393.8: 1.36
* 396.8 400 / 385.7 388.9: 1.47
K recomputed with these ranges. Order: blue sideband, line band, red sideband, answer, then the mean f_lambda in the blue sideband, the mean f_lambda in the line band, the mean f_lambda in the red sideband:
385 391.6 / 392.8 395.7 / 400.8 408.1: 0.87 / 11.6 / 10.2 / 19.5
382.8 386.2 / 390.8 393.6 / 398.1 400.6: 0.39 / 8.55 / 11.4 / 17.9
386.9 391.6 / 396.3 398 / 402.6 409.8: 0.59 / 12.1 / 10.2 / 19.6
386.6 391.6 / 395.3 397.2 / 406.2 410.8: 0.54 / 12.1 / 10.5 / 19.2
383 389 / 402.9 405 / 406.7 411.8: -0.30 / 9.48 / 19.6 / 19.4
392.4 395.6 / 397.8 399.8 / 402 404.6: -0.22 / 10.2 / 16.9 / 19.9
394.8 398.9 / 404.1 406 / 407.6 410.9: -0.21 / 12.7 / 19.1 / 19.4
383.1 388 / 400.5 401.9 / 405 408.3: -0.32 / 9.4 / 20.3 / 18.9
